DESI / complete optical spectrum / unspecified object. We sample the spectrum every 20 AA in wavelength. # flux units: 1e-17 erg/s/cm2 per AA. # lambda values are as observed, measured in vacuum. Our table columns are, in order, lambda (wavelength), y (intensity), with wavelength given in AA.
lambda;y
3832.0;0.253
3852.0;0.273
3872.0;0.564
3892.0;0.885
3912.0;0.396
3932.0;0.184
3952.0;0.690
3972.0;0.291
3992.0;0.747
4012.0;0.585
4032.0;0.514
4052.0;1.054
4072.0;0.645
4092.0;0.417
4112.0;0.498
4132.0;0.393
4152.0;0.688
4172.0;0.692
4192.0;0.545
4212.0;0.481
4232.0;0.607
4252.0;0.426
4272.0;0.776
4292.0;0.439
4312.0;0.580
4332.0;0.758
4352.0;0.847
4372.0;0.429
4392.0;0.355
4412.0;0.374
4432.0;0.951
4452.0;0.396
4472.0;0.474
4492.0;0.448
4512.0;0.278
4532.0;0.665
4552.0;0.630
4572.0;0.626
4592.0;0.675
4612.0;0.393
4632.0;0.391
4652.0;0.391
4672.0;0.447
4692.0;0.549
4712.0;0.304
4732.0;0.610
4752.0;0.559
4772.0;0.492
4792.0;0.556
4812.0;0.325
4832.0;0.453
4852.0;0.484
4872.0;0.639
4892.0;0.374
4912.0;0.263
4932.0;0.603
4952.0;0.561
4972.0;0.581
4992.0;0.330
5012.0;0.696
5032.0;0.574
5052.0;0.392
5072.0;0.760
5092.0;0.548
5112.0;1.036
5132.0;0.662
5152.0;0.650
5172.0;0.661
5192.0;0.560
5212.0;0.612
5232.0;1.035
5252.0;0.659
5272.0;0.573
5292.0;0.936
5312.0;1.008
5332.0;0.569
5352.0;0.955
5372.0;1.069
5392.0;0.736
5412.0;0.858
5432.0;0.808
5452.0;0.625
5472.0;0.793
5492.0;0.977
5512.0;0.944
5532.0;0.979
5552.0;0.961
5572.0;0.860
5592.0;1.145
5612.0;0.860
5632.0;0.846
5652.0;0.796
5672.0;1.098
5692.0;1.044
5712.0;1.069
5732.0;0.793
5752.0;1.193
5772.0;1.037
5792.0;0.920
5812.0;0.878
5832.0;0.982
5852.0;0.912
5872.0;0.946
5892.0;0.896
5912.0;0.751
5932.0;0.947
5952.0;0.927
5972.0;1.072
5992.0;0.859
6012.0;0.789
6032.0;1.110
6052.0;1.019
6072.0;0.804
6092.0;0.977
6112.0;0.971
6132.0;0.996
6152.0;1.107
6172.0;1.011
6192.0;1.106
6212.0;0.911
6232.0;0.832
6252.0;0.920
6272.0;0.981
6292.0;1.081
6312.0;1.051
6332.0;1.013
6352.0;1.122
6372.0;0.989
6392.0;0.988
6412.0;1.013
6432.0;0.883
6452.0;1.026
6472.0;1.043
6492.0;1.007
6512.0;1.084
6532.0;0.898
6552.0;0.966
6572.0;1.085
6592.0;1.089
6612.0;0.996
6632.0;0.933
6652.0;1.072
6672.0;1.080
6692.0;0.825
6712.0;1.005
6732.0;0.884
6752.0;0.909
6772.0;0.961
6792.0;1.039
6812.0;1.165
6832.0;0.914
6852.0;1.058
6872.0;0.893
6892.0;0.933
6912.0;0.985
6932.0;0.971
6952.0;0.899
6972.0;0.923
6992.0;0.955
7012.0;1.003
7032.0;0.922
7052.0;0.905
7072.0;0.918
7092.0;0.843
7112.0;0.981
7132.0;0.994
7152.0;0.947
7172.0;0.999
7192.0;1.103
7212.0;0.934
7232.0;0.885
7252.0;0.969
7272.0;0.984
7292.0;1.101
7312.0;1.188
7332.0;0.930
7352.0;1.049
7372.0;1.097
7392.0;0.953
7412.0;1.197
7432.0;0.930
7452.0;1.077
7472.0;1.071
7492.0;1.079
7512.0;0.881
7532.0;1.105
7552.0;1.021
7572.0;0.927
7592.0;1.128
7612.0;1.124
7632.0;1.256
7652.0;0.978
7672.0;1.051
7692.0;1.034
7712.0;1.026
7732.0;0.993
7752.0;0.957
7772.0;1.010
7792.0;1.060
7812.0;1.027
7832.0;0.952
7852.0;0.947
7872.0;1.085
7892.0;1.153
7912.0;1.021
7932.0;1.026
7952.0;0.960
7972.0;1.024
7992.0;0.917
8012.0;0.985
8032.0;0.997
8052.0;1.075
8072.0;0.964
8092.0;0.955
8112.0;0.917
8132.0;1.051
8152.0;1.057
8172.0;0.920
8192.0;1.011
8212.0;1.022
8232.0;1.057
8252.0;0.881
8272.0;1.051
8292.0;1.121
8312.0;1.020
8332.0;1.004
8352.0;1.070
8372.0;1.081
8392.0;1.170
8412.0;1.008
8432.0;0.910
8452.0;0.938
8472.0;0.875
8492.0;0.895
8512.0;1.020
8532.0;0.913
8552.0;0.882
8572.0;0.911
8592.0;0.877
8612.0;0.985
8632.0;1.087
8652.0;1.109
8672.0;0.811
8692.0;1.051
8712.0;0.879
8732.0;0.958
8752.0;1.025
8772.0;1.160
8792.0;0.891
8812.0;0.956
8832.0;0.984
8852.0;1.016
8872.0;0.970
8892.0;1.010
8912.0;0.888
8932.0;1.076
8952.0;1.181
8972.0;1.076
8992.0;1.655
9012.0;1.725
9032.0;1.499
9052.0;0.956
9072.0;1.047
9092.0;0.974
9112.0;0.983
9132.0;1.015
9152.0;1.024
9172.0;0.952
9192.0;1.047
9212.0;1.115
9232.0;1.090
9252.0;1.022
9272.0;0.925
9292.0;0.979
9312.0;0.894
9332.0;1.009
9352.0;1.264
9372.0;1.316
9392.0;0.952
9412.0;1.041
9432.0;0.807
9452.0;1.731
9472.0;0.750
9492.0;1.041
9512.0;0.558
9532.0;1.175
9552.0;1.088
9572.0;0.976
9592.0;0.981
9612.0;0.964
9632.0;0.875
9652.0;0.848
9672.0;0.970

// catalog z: 0.37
